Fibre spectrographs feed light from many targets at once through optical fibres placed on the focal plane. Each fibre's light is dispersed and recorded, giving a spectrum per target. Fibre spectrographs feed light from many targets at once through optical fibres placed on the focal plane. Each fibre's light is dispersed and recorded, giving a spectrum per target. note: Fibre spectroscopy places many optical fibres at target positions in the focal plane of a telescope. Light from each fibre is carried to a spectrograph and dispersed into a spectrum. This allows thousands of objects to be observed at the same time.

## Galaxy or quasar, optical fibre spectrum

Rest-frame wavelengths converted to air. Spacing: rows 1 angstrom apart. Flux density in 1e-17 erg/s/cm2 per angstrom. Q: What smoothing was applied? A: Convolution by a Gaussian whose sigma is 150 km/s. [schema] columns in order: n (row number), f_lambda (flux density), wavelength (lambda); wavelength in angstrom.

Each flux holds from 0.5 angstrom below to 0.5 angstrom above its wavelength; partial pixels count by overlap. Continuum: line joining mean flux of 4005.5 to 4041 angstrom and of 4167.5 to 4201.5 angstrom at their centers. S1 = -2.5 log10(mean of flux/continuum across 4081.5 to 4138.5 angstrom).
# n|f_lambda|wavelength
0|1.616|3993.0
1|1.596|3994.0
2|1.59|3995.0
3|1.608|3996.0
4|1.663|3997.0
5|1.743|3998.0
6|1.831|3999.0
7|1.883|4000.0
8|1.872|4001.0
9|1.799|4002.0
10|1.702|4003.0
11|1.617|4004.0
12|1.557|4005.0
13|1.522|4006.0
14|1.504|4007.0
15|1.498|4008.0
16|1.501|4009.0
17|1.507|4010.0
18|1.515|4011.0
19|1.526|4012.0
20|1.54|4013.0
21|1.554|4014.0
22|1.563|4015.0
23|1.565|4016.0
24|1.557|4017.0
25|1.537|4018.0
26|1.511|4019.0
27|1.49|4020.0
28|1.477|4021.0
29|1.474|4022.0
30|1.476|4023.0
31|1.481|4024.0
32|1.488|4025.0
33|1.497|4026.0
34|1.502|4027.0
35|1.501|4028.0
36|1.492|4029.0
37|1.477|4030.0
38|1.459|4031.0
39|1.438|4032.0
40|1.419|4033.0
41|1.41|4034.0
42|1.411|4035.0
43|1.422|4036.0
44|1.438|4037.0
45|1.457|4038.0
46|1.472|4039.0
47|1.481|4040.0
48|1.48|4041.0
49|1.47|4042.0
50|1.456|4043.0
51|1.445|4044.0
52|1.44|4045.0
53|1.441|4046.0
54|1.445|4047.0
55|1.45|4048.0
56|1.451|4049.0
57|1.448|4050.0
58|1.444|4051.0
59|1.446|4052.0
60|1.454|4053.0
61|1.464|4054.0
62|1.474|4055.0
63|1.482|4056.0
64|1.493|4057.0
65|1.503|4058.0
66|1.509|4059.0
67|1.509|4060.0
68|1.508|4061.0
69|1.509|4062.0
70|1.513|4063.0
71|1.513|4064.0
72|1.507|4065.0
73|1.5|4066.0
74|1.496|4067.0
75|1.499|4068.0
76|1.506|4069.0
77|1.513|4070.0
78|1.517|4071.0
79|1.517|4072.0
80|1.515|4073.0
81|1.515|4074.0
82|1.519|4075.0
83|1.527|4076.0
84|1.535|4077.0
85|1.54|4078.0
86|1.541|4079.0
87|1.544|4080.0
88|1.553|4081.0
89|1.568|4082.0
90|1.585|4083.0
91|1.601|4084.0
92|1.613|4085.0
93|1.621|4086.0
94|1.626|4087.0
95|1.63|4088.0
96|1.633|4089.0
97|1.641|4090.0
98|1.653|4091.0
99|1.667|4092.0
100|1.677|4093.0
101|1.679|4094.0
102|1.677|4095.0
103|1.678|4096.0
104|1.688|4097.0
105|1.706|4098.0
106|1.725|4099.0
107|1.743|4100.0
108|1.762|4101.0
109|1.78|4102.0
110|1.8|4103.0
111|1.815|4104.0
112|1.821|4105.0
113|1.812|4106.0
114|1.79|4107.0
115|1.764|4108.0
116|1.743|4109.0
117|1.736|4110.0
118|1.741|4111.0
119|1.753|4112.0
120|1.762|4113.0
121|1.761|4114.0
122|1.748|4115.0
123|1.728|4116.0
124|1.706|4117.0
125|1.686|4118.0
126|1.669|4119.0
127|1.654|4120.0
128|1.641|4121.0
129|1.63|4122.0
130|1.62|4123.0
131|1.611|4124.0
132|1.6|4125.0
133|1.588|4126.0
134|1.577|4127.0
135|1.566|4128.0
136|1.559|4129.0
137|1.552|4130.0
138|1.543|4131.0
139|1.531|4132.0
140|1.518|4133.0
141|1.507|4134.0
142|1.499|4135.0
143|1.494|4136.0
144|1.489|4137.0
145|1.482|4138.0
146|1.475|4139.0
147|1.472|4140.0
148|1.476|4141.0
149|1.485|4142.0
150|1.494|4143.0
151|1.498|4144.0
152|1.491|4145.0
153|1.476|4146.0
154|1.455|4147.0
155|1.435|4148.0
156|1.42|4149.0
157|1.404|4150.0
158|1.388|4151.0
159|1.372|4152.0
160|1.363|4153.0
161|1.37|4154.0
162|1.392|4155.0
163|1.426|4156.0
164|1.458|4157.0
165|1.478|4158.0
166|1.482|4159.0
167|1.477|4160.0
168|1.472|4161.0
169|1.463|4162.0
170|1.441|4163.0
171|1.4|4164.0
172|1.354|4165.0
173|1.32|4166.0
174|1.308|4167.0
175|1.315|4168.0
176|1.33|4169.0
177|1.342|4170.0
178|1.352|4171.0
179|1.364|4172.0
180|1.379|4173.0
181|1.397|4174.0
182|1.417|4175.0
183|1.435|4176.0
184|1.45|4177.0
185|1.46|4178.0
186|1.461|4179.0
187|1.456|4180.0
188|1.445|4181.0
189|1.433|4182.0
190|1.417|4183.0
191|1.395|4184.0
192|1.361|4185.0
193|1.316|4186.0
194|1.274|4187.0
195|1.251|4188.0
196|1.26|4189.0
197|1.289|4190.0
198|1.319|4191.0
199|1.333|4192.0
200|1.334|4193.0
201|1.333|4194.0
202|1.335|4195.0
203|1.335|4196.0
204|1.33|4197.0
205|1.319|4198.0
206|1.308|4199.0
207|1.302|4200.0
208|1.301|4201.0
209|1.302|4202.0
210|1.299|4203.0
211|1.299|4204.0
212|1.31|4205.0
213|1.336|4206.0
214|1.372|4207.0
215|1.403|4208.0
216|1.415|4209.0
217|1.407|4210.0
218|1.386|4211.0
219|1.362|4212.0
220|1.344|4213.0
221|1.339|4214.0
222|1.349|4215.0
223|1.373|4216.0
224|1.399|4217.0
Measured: -0.17 mag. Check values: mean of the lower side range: 1.49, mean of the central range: 1.66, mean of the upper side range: 1.36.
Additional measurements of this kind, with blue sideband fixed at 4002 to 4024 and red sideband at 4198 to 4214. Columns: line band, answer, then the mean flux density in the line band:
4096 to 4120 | -0.21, 1.75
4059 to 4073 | -0.02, 1.51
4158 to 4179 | -0.02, 1.4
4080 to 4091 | -0.10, 1.61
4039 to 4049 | 0.04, 1.46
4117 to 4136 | -0.12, 1.59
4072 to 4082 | -0.04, 1.53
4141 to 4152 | -0.04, 1.45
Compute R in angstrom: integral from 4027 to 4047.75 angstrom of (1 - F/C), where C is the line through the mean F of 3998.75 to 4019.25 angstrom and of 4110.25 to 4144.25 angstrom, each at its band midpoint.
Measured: 1.9 angstrom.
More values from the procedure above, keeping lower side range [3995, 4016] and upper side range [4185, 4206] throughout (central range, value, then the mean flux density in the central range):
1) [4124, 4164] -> -2.4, 1.48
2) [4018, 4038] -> 1.5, 1.47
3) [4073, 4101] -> -2.5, 1.62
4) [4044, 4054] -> 0.7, 1.45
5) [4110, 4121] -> -2.1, 1.72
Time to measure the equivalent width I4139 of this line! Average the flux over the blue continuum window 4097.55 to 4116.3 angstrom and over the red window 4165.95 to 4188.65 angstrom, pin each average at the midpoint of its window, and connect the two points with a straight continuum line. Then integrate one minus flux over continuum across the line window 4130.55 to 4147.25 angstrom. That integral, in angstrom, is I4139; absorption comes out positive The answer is 1.0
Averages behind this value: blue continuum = 1.76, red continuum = 1.38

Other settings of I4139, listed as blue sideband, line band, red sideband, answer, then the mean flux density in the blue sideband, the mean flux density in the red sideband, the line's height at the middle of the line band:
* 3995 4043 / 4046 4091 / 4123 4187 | -0.51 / 1.54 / 1.45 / 1.51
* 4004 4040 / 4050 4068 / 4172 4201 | -0.30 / 1.49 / 1.36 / 1.46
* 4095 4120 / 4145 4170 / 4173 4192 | 1.52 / 1.74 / 1.38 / 1.5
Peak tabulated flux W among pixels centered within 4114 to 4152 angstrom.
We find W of 1.761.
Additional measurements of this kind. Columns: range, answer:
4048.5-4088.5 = 1.63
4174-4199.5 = 1.461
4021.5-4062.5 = 1.509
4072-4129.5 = 1.821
